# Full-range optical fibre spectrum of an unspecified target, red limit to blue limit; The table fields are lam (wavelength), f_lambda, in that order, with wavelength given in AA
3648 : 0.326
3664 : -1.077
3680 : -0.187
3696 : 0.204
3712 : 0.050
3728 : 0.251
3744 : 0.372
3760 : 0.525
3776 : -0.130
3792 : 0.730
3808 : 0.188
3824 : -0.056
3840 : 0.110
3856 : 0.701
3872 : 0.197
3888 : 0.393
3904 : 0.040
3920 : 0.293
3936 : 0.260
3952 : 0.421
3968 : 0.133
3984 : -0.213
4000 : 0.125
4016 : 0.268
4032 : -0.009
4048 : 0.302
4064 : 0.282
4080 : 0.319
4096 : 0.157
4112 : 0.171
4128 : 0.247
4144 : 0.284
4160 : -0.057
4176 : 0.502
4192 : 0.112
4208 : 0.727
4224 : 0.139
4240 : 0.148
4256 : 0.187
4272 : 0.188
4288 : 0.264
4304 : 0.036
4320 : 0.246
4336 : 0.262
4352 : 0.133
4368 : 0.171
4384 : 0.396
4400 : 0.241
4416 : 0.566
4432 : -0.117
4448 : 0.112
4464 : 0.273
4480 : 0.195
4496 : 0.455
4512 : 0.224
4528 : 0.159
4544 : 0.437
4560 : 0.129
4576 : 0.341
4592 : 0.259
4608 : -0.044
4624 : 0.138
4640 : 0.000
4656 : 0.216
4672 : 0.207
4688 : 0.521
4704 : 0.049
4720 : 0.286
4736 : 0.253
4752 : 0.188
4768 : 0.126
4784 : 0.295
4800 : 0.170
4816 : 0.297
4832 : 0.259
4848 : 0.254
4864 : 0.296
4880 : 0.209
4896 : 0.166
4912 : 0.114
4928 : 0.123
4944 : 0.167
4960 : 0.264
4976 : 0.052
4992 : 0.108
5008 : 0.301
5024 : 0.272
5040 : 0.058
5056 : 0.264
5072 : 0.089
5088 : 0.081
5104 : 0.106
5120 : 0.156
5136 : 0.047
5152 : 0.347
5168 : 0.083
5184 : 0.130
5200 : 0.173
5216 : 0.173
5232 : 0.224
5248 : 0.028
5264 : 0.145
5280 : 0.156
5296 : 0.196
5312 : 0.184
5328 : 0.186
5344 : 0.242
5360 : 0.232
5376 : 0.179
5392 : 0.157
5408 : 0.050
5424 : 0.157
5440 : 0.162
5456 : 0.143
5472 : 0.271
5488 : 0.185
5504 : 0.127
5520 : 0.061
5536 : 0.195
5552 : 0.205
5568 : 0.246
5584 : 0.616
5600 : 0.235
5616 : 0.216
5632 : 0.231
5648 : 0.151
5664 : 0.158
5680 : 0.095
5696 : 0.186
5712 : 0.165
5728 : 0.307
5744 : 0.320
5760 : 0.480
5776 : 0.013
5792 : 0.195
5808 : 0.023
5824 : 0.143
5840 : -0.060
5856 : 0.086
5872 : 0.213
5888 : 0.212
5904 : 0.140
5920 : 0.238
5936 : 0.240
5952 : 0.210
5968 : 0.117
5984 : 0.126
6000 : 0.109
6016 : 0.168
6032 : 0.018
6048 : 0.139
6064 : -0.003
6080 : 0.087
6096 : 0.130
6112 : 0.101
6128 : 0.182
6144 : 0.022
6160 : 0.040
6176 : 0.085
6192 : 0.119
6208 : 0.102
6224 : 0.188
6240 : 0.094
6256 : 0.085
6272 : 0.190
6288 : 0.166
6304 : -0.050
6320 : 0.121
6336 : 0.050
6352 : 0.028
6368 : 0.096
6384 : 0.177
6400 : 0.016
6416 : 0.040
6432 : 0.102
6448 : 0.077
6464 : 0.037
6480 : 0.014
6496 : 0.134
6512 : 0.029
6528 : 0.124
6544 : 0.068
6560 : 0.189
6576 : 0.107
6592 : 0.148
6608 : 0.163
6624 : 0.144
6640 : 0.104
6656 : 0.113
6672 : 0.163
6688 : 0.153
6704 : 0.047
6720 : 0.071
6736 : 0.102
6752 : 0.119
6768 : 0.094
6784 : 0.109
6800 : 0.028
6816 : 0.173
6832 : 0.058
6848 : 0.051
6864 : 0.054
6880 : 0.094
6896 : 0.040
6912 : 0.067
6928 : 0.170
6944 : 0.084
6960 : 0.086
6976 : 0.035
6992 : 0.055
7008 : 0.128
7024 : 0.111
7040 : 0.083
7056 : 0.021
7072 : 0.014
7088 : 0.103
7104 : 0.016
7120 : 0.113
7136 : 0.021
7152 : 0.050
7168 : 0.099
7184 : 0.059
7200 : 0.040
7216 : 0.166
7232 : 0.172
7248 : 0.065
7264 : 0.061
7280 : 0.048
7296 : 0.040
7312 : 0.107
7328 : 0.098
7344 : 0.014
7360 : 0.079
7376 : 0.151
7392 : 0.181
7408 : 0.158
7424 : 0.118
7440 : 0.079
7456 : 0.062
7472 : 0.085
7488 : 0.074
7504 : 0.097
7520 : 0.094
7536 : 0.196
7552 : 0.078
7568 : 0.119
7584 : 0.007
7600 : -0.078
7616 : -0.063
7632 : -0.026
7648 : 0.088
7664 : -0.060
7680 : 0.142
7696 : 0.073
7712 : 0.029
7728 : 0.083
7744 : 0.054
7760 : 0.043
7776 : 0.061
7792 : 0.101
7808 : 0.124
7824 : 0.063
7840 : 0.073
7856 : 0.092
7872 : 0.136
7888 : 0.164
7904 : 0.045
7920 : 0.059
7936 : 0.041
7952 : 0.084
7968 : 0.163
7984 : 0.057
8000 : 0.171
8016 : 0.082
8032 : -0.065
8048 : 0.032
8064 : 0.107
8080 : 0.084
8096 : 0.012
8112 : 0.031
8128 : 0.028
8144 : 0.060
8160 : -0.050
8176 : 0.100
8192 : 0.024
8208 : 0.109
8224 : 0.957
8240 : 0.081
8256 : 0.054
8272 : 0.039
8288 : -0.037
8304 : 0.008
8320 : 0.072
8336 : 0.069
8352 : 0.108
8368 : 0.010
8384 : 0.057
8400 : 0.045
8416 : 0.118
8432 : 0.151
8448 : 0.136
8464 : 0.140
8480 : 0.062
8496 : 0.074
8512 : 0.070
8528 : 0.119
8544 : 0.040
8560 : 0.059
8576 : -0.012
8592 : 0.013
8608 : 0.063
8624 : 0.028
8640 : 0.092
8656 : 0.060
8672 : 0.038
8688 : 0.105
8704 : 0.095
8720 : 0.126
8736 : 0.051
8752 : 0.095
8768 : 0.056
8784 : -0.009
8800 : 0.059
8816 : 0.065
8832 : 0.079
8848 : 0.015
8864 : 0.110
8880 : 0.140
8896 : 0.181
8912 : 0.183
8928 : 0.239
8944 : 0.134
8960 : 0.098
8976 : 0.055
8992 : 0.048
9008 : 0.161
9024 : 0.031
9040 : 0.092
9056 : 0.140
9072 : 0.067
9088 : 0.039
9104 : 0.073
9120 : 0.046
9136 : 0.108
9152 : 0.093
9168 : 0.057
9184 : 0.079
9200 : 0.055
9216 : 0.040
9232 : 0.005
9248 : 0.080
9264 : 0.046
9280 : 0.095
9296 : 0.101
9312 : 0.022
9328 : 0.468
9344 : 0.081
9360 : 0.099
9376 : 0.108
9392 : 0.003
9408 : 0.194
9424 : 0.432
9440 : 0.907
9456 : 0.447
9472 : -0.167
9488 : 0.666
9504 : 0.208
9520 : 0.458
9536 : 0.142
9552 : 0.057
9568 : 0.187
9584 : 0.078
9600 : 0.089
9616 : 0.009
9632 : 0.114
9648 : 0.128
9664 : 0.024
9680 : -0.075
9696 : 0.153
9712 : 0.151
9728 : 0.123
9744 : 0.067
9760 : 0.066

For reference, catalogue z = 1.205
